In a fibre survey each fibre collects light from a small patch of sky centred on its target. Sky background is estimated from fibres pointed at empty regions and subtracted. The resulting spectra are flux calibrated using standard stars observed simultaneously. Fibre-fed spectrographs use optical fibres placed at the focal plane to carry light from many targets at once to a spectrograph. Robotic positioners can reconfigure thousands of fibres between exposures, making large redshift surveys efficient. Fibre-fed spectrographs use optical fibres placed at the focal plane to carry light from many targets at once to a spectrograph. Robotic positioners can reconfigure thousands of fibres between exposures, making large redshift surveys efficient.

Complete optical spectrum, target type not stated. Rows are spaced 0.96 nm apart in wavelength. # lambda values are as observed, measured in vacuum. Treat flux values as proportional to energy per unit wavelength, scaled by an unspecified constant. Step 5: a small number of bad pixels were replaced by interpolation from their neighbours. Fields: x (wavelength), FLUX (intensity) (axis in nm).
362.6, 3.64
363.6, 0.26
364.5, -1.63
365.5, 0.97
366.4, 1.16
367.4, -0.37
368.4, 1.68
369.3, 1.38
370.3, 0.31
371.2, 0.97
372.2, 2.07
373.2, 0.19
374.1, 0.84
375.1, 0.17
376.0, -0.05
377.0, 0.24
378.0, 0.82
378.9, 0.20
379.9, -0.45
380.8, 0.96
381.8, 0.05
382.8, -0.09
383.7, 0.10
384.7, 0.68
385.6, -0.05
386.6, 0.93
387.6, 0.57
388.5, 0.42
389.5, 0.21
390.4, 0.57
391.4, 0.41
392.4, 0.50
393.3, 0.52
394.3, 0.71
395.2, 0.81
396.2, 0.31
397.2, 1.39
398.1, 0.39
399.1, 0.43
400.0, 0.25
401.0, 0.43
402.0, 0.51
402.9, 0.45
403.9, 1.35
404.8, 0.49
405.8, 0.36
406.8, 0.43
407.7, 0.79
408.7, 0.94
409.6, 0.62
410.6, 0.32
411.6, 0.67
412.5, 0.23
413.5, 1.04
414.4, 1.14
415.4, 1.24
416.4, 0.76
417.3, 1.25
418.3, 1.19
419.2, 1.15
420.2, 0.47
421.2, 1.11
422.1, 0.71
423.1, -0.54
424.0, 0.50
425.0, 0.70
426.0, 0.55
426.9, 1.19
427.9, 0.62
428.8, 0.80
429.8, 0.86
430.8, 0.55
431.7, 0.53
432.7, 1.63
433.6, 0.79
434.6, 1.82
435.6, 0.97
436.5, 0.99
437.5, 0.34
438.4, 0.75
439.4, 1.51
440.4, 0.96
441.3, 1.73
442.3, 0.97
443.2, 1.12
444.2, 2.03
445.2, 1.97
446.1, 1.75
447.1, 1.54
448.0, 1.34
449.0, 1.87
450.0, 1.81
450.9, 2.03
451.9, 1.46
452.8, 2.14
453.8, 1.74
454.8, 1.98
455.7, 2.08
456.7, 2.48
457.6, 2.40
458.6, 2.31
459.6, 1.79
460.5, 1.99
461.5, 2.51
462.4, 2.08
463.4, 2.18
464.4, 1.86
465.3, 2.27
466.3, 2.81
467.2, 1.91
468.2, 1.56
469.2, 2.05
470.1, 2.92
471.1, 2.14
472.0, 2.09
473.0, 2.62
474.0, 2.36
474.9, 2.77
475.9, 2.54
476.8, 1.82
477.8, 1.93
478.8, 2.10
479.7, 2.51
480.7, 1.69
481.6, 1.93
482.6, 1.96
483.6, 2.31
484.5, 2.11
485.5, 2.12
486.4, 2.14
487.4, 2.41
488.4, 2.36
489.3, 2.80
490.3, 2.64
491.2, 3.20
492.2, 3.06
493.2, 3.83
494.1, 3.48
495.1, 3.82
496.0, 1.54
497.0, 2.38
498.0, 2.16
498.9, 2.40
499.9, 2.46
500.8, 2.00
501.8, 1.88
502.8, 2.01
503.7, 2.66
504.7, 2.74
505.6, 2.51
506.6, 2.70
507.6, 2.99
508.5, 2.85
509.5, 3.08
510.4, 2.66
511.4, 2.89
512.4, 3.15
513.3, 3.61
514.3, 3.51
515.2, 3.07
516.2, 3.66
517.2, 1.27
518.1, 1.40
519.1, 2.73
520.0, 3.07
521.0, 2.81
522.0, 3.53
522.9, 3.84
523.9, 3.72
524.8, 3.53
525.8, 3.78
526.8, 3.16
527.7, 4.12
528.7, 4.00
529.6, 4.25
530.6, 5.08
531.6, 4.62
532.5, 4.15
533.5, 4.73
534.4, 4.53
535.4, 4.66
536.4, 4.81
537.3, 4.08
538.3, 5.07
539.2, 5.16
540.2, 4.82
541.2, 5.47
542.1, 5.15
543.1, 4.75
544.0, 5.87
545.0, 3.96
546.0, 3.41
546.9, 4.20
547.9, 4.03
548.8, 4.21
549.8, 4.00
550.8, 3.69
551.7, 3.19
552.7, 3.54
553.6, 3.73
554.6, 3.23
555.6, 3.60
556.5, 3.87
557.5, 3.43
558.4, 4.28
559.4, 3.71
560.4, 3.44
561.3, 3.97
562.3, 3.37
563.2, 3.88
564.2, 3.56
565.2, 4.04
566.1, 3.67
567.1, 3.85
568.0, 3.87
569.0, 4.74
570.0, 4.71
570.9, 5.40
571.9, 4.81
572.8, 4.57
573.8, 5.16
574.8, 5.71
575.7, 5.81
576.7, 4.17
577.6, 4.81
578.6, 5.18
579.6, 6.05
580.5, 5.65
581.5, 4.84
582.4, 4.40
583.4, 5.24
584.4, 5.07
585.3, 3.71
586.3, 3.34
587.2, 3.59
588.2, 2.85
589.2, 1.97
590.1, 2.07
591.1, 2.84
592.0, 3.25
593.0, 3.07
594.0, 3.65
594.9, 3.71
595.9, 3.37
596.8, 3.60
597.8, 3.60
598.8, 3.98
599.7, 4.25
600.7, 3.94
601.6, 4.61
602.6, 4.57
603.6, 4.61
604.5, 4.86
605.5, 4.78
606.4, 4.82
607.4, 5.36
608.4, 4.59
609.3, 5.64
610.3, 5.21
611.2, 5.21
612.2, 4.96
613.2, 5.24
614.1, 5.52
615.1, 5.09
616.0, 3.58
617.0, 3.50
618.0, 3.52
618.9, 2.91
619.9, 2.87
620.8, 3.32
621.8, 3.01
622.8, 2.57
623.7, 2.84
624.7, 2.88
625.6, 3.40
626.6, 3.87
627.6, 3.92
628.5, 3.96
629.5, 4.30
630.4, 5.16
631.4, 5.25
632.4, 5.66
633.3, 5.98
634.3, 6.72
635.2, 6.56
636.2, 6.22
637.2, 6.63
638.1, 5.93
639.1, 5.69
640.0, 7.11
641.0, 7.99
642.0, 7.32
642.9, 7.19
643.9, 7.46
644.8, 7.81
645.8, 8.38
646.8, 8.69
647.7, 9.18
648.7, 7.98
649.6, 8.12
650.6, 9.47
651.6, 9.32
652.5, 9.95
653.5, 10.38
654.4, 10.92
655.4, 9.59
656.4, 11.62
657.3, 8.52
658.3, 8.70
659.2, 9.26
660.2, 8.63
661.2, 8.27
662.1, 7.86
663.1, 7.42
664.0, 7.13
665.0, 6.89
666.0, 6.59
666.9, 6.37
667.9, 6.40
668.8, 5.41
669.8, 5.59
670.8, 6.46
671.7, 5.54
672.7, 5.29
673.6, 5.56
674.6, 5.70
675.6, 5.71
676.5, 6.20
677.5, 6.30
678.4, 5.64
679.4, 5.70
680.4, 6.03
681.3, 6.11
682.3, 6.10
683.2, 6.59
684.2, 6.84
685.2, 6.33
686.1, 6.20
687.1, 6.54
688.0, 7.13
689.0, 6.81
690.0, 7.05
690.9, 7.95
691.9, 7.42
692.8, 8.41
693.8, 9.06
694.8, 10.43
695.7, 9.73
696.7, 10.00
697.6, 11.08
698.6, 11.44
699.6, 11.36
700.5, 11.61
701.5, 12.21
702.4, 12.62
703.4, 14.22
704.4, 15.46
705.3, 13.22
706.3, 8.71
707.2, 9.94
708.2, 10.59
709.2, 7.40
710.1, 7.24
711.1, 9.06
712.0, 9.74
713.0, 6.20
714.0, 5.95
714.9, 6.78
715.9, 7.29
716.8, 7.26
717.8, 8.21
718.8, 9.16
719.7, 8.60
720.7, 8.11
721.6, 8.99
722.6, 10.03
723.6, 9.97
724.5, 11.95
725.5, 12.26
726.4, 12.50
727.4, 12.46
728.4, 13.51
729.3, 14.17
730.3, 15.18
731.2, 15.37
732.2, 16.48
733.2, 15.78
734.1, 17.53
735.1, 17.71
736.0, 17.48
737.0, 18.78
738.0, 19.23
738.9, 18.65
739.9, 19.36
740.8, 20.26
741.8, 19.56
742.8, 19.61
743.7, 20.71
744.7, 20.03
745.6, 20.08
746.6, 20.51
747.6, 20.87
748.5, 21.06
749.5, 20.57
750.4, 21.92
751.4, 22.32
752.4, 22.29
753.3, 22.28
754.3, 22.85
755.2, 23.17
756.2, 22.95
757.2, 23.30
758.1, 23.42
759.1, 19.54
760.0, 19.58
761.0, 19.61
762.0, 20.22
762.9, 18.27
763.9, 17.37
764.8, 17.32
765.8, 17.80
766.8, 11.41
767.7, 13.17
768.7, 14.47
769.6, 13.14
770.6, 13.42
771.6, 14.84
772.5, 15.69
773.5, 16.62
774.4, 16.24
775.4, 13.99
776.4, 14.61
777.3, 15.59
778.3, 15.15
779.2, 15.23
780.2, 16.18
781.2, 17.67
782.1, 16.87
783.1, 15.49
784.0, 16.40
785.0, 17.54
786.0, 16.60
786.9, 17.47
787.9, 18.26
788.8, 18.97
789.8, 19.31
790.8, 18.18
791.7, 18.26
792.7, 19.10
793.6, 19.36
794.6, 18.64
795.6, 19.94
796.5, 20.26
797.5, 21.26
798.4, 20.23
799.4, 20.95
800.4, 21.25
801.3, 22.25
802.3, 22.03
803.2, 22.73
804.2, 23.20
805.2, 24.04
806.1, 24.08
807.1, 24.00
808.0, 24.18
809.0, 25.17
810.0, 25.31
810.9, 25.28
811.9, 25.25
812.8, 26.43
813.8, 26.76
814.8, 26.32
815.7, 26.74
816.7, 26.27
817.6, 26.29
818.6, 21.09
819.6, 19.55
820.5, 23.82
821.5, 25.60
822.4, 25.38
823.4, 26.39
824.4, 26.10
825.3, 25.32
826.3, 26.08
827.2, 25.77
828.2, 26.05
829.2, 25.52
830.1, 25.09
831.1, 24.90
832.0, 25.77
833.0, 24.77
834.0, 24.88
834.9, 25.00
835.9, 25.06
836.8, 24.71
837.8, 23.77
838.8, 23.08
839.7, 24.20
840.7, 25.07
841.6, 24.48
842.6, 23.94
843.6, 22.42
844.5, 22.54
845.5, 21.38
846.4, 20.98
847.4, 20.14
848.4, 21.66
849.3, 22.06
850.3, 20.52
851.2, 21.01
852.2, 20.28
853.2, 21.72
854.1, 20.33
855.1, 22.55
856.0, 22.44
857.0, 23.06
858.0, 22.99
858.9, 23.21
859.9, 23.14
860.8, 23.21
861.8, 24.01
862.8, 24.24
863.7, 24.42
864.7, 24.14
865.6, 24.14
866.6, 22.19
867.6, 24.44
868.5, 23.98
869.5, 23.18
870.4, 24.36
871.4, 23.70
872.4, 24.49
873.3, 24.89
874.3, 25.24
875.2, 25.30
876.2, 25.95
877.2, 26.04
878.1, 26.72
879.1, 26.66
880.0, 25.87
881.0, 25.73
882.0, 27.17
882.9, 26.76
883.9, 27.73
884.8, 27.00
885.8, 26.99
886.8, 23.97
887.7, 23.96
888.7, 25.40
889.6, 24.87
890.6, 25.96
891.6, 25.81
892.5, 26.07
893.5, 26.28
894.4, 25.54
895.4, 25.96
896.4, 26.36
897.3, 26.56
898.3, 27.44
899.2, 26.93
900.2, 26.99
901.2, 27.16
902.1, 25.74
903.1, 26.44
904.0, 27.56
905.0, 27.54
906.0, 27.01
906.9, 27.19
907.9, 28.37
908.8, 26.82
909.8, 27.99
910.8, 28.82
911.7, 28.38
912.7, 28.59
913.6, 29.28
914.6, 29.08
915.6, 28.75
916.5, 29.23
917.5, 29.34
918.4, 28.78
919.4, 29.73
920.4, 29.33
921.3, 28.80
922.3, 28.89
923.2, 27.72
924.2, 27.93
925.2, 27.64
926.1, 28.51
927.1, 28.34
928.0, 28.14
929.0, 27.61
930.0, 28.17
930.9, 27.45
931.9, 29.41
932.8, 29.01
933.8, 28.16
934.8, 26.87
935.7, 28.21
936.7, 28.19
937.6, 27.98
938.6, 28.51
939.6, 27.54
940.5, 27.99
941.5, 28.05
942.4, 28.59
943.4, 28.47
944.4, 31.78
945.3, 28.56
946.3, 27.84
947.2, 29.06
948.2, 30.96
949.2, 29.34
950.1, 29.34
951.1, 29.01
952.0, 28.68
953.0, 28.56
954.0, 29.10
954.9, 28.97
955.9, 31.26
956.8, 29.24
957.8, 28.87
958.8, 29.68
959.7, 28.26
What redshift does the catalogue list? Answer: 0.000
